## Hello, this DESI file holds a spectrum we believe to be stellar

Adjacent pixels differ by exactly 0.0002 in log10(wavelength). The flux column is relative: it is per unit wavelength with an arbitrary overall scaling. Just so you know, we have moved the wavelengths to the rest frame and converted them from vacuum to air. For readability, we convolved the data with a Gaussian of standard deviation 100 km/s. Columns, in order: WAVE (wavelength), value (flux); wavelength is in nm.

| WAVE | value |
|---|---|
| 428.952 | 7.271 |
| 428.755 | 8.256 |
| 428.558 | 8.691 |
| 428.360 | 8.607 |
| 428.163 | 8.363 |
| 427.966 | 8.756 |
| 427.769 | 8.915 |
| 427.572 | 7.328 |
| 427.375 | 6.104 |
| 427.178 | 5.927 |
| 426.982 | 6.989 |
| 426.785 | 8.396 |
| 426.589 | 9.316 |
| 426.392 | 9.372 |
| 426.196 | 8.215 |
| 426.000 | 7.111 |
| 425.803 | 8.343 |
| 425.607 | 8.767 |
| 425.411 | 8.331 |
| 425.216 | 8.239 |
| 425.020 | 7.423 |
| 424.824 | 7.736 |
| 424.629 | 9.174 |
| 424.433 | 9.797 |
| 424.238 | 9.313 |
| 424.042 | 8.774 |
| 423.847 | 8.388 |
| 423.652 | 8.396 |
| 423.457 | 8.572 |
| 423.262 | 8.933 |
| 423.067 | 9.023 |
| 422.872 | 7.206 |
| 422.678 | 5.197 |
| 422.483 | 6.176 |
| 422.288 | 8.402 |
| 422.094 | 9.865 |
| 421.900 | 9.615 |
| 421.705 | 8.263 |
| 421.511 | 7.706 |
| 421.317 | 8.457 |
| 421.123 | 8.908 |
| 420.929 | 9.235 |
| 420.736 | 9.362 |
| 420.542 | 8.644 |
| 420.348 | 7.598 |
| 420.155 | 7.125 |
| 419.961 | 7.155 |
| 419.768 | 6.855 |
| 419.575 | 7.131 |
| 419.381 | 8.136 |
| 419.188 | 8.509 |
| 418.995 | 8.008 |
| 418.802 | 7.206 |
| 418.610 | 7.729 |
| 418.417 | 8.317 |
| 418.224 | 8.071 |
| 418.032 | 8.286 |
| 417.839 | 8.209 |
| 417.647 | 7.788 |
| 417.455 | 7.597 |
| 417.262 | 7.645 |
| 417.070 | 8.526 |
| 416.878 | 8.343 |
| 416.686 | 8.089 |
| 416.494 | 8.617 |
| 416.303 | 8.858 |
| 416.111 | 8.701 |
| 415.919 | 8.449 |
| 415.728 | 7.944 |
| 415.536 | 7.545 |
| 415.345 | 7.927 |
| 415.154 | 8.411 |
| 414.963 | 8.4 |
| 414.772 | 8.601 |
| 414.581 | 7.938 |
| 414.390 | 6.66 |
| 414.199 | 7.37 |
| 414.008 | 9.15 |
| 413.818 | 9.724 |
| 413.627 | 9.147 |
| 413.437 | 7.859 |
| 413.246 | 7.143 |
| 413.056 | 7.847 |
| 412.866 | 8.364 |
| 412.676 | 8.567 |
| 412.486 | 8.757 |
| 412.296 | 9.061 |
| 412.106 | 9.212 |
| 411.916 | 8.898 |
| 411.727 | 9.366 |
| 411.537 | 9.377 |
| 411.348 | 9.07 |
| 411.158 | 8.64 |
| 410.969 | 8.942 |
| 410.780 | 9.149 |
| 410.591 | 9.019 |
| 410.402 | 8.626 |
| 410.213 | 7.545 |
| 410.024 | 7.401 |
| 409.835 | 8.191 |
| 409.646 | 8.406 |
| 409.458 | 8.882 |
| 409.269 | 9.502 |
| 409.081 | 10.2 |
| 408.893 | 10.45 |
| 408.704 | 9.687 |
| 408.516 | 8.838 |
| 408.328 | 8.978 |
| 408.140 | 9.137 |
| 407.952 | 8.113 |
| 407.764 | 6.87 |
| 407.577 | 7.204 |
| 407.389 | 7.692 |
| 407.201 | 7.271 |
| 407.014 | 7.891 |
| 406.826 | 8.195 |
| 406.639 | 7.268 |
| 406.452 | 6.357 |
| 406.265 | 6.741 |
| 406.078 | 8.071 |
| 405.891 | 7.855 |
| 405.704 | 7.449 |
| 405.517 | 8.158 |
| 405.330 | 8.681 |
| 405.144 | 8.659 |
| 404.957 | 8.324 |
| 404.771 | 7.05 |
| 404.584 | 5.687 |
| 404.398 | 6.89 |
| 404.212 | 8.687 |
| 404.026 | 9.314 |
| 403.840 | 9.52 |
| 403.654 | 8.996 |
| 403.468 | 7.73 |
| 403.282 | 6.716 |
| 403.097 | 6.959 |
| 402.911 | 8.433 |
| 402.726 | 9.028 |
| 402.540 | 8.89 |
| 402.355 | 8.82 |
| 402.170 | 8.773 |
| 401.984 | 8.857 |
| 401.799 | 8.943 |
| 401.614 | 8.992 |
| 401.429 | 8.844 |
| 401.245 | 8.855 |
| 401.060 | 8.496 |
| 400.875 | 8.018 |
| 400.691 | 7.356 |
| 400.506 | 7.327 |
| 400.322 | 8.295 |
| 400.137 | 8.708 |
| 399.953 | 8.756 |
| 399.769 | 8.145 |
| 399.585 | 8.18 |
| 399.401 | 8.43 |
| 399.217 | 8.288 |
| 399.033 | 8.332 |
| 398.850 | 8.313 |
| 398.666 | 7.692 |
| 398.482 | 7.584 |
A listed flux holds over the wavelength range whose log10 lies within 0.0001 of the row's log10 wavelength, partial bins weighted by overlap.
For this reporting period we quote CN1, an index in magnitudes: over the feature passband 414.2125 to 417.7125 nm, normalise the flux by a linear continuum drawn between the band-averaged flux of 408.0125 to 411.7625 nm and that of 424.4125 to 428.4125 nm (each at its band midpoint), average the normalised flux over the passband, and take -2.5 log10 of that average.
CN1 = 0.07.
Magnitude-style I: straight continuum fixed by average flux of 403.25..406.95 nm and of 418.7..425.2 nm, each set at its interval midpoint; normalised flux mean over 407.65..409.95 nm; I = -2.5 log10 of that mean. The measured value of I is -0.13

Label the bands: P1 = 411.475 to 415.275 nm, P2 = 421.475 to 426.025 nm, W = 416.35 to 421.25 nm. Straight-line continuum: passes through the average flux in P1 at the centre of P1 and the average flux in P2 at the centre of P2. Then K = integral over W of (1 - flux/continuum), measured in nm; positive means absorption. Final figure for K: 0.196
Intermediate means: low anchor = 8.48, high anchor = 8.31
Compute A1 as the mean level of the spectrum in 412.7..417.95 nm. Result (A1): 8.18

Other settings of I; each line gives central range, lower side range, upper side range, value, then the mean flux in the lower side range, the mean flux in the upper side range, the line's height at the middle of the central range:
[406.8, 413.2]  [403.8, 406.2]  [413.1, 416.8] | -0.067 mag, 7.98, 8.23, 8.11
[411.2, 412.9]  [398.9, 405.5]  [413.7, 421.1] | -0.101 mag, 8.28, 8.11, 8.17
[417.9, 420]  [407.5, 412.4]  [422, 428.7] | 0.087 mag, 8.81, 8.18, 8.44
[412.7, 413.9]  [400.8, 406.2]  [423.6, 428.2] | -0.013 mag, 8.26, 8.22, 8.24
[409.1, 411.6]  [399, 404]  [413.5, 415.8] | -0.054 mag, 8.41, 8.23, 8.29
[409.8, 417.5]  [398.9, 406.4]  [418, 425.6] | -0.028 mag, 8.2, 8.19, 8.19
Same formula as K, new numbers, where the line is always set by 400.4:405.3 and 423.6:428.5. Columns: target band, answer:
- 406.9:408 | 0.100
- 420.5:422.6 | -0.083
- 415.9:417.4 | -0.025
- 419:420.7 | 0.107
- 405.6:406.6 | 0.114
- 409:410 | -0.080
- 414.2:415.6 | 0.059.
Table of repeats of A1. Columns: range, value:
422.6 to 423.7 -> 7.92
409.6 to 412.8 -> 8.72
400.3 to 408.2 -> 8.02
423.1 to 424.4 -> 8.8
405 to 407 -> 7.76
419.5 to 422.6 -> 8.15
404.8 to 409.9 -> 8.25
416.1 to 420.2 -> 7.94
